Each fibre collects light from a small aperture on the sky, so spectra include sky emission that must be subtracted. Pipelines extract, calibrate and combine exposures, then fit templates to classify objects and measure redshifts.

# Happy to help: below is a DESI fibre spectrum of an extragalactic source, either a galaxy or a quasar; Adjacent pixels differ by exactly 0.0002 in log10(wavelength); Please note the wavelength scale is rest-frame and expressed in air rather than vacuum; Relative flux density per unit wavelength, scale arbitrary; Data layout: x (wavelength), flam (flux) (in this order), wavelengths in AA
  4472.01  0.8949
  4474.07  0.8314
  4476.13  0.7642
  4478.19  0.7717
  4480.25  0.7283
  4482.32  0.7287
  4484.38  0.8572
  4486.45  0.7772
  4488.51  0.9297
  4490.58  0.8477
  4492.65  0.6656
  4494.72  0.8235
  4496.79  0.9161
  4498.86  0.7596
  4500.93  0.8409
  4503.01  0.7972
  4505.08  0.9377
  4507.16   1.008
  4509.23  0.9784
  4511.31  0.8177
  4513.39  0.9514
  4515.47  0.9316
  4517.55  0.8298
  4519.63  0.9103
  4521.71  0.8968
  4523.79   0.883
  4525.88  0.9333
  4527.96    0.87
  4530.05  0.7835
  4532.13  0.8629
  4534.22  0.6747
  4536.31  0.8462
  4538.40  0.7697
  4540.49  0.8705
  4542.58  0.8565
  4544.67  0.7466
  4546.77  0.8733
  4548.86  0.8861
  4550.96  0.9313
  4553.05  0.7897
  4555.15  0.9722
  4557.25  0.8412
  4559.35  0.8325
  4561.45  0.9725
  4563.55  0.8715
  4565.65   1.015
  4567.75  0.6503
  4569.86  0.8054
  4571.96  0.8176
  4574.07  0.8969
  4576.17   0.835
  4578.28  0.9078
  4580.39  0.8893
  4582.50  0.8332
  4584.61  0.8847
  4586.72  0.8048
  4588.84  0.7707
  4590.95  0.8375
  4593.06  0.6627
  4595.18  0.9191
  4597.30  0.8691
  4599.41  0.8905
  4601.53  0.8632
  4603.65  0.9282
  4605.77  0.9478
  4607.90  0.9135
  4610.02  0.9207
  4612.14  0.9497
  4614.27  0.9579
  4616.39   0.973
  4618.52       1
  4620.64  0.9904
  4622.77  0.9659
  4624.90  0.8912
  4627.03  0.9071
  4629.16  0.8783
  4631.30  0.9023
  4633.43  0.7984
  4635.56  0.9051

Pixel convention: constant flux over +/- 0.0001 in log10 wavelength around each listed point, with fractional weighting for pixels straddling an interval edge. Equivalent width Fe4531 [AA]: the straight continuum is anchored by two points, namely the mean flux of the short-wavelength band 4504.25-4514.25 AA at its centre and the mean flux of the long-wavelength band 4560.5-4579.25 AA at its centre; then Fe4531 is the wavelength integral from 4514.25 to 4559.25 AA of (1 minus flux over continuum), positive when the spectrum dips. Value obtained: 2.4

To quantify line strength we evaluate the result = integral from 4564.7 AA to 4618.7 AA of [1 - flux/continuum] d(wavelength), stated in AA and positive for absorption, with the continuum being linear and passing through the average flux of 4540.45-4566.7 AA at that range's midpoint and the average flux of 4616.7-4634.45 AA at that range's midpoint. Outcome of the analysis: 1.8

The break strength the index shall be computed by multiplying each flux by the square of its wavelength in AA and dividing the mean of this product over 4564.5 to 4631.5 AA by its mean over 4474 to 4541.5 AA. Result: 1.1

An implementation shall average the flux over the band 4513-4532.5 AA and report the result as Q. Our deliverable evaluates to 0.884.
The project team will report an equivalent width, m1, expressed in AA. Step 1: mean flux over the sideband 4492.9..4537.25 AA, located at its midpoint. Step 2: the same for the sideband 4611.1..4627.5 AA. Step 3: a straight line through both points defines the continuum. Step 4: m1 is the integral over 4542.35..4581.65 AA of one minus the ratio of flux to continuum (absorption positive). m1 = 1.9 AA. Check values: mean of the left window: 0.866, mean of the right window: 0.956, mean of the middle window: 0.863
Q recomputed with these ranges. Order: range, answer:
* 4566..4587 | 0.84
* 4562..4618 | 0.872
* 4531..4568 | 0.852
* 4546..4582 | 0.869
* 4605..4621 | 0.955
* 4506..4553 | 0.867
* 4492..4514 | 0.865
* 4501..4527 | 0.904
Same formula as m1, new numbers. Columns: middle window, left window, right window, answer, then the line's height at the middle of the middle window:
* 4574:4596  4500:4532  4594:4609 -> 1.5 AA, 0.9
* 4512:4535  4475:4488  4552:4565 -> -0.9 AA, 0.836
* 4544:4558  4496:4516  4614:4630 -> 0.7 AA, 0.913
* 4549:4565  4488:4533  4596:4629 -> 0.1 AA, 0.898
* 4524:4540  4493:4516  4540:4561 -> 0.8 AA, 0.87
